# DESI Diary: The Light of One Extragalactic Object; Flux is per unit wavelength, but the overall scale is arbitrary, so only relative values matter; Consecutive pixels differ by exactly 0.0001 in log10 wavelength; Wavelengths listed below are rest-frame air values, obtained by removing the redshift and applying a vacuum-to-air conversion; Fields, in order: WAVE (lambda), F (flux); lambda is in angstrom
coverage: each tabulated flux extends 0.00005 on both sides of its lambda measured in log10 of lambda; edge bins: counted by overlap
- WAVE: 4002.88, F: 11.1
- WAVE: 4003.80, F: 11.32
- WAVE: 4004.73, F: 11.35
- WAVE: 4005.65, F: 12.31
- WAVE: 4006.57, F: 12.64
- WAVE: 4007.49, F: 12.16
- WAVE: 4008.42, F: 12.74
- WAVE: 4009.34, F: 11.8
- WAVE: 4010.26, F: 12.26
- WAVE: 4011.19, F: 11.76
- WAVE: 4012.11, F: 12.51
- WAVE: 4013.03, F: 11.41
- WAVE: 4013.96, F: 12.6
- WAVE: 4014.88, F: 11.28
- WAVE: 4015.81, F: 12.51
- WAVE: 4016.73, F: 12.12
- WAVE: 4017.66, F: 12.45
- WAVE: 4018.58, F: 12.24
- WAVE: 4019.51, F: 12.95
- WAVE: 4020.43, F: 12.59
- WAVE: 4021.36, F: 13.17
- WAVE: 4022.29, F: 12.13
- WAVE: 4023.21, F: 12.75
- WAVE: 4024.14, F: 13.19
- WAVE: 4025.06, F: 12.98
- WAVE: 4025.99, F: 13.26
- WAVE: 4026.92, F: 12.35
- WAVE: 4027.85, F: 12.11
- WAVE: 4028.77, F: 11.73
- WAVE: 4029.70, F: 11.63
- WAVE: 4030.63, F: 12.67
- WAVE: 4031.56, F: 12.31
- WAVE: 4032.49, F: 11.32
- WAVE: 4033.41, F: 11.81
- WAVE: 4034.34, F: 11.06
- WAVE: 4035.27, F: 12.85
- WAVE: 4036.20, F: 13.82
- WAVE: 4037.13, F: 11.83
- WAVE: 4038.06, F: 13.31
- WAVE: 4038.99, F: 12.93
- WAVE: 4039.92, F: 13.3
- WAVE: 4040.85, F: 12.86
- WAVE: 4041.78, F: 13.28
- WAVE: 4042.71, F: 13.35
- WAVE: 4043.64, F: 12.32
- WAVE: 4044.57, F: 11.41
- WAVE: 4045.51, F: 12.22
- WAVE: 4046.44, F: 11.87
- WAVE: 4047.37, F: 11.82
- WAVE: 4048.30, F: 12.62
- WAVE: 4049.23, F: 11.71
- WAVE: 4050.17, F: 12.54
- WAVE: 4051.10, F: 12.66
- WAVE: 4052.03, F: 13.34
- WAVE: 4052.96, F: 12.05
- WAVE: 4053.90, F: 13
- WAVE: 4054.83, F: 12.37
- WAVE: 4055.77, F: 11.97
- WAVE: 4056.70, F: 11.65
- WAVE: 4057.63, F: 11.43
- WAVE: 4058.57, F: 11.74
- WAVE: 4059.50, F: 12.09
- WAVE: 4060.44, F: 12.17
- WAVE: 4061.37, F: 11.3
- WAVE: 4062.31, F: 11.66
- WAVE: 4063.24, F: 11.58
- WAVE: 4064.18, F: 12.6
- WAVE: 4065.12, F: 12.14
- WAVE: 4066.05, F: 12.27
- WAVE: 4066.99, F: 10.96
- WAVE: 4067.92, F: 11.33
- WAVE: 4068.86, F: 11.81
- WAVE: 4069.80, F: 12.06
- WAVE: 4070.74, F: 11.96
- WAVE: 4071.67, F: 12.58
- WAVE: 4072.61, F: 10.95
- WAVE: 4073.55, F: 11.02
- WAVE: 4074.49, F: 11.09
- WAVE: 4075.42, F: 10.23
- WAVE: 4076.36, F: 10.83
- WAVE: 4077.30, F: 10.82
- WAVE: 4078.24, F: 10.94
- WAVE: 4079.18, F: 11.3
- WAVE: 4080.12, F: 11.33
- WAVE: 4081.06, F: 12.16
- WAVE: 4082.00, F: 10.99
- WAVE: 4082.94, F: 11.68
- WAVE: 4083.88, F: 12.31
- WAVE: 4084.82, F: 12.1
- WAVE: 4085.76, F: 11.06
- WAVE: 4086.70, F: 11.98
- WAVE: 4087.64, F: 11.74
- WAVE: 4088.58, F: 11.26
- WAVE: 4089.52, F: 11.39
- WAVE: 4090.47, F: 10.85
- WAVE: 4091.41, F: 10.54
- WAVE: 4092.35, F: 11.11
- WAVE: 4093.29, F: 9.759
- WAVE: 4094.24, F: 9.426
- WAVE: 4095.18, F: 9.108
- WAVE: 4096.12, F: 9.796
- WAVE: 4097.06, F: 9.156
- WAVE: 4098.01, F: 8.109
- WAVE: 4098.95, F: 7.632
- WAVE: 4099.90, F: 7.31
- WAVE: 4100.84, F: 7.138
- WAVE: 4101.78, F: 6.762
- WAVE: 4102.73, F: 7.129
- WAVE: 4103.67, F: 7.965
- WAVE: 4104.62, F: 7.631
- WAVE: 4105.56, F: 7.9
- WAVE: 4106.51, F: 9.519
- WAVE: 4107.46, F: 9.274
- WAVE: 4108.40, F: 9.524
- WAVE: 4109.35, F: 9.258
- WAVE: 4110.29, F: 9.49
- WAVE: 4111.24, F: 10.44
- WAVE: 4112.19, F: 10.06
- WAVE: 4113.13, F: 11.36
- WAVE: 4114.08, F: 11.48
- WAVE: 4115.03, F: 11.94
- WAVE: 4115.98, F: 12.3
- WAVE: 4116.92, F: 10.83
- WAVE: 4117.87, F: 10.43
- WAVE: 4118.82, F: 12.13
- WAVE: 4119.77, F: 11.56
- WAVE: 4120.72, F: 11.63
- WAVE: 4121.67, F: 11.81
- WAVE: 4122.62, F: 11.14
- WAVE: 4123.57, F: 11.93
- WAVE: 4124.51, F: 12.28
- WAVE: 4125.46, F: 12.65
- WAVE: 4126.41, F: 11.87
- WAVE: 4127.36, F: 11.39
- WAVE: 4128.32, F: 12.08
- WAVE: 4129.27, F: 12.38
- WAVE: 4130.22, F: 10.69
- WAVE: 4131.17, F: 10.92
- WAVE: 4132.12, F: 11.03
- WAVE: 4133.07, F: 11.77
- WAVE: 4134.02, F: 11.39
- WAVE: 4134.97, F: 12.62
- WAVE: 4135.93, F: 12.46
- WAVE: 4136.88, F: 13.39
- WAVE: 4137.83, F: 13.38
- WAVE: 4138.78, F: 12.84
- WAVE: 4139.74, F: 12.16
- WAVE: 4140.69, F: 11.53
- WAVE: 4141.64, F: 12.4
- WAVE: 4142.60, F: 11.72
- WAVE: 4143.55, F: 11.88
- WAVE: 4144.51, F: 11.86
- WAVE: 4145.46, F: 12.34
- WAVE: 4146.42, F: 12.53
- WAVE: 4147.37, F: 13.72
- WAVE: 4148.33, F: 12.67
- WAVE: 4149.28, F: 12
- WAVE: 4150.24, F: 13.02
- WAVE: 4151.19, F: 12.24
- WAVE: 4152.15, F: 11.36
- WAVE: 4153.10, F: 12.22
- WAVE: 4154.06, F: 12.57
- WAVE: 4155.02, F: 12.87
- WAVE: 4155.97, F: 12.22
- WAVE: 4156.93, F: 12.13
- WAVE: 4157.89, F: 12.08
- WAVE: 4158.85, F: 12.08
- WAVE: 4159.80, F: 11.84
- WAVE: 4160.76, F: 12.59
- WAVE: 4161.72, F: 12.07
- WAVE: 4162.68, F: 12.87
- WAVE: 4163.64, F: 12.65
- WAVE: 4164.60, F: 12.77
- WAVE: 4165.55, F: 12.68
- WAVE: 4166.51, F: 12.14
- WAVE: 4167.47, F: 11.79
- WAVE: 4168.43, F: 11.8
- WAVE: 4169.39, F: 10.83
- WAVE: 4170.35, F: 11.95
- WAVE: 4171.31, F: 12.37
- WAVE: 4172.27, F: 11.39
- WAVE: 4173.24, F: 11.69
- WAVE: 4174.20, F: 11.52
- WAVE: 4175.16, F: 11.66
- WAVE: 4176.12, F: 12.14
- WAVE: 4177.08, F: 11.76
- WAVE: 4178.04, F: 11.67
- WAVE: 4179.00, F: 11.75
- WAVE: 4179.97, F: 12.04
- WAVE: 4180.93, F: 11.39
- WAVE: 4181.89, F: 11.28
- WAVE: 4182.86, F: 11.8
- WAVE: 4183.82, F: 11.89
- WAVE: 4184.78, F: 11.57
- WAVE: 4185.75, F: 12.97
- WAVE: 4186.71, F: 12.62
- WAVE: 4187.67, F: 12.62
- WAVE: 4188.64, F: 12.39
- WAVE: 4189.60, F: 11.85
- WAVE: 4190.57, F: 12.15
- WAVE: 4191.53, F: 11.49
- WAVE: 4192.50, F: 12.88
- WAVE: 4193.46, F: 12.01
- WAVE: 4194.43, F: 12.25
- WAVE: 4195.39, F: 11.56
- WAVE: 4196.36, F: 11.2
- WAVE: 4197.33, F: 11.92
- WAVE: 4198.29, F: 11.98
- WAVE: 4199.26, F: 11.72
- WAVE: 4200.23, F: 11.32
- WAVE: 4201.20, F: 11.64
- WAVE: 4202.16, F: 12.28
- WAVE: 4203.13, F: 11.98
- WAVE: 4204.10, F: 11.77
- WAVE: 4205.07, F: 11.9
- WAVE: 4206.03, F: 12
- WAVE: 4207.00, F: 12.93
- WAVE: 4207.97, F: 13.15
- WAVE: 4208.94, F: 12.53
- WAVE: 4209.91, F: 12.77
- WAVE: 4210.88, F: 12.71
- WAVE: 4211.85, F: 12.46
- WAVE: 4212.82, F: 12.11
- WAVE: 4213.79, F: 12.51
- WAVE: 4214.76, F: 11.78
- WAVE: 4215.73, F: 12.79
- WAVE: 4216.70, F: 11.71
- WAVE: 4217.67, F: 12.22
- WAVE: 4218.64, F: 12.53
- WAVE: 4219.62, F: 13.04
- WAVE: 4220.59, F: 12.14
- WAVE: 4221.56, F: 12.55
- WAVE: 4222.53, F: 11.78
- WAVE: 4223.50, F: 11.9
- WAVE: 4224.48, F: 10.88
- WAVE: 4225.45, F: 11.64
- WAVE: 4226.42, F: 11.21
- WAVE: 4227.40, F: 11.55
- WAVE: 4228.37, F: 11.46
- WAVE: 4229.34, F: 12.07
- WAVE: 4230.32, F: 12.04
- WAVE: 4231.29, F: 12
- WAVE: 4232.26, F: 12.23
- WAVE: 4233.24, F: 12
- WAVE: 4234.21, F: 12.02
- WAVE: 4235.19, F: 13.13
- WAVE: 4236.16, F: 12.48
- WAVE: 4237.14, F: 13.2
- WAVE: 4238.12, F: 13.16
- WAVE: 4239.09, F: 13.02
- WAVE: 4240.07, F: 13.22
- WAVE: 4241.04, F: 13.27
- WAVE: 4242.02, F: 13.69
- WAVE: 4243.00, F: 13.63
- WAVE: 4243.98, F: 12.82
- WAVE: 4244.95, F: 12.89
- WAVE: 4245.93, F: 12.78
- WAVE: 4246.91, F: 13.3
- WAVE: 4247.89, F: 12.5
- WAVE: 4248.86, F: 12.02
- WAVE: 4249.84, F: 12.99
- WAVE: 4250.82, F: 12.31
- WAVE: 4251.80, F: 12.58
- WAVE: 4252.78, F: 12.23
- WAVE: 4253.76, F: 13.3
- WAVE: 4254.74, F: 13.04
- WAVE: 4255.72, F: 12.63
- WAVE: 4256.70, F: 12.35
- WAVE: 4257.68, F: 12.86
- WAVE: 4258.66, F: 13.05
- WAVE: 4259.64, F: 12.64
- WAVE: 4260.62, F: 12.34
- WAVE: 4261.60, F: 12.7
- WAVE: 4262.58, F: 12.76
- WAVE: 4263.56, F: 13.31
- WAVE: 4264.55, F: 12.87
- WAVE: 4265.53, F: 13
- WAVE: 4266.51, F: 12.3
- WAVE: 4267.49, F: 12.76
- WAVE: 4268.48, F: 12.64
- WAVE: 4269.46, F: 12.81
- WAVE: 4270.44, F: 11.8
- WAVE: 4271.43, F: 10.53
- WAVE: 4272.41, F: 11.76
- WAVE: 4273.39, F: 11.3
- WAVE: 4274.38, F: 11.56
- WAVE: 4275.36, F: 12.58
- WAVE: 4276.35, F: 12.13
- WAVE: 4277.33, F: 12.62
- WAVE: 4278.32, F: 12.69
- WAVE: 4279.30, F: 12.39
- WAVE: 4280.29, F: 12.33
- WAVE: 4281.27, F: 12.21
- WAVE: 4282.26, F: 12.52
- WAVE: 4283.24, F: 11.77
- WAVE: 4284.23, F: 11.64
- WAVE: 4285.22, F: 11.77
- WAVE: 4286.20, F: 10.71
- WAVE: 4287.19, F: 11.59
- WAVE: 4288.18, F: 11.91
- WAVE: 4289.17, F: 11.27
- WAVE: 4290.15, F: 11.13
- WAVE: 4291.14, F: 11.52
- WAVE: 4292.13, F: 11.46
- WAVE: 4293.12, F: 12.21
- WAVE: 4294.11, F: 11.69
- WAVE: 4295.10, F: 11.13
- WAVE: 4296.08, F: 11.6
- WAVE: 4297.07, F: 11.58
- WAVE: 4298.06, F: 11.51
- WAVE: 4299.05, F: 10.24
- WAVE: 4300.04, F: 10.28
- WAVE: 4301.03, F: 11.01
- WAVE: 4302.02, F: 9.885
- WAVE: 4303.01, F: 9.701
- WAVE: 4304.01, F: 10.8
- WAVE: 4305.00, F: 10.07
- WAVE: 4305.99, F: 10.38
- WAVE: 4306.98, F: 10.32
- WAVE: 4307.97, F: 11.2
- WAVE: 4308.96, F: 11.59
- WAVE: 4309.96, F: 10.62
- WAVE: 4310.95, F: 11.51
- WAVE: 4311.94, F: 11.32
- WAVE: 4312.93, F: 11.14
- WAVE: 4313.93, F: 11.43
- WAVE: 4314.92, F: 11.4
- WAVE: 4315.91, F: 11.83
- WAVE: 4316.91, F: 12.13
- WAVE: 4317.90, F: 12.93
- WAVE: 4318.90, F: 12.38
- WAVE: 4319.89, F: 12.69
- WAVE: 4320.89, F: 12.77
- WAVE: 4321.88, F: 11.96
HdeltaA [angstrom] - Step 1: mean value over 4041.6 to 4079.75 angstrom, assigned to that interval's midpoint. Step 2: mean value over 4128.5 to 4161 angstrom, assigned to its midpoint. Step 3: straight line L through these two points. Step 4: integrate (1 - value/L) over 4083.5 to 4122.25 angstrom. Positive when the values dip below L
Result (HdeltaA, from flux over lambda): 6.4 angstrom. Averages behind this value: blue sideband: 11.9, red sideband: 12.2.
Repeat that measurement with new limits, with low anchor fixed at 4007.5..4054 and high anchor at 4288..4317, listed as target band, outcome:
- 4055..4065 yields 0.3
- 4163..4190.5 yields -0.6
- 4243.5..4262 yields -2.2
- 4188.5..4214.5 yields -1.2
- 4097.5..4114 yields 4.6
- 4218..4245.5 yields -2.3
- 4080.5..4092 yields 0.6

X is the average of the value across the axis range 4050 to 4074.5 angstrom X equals 11.9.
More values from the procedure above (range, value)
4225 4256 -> 12.6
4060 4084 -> 11.5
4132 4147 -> 12.2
